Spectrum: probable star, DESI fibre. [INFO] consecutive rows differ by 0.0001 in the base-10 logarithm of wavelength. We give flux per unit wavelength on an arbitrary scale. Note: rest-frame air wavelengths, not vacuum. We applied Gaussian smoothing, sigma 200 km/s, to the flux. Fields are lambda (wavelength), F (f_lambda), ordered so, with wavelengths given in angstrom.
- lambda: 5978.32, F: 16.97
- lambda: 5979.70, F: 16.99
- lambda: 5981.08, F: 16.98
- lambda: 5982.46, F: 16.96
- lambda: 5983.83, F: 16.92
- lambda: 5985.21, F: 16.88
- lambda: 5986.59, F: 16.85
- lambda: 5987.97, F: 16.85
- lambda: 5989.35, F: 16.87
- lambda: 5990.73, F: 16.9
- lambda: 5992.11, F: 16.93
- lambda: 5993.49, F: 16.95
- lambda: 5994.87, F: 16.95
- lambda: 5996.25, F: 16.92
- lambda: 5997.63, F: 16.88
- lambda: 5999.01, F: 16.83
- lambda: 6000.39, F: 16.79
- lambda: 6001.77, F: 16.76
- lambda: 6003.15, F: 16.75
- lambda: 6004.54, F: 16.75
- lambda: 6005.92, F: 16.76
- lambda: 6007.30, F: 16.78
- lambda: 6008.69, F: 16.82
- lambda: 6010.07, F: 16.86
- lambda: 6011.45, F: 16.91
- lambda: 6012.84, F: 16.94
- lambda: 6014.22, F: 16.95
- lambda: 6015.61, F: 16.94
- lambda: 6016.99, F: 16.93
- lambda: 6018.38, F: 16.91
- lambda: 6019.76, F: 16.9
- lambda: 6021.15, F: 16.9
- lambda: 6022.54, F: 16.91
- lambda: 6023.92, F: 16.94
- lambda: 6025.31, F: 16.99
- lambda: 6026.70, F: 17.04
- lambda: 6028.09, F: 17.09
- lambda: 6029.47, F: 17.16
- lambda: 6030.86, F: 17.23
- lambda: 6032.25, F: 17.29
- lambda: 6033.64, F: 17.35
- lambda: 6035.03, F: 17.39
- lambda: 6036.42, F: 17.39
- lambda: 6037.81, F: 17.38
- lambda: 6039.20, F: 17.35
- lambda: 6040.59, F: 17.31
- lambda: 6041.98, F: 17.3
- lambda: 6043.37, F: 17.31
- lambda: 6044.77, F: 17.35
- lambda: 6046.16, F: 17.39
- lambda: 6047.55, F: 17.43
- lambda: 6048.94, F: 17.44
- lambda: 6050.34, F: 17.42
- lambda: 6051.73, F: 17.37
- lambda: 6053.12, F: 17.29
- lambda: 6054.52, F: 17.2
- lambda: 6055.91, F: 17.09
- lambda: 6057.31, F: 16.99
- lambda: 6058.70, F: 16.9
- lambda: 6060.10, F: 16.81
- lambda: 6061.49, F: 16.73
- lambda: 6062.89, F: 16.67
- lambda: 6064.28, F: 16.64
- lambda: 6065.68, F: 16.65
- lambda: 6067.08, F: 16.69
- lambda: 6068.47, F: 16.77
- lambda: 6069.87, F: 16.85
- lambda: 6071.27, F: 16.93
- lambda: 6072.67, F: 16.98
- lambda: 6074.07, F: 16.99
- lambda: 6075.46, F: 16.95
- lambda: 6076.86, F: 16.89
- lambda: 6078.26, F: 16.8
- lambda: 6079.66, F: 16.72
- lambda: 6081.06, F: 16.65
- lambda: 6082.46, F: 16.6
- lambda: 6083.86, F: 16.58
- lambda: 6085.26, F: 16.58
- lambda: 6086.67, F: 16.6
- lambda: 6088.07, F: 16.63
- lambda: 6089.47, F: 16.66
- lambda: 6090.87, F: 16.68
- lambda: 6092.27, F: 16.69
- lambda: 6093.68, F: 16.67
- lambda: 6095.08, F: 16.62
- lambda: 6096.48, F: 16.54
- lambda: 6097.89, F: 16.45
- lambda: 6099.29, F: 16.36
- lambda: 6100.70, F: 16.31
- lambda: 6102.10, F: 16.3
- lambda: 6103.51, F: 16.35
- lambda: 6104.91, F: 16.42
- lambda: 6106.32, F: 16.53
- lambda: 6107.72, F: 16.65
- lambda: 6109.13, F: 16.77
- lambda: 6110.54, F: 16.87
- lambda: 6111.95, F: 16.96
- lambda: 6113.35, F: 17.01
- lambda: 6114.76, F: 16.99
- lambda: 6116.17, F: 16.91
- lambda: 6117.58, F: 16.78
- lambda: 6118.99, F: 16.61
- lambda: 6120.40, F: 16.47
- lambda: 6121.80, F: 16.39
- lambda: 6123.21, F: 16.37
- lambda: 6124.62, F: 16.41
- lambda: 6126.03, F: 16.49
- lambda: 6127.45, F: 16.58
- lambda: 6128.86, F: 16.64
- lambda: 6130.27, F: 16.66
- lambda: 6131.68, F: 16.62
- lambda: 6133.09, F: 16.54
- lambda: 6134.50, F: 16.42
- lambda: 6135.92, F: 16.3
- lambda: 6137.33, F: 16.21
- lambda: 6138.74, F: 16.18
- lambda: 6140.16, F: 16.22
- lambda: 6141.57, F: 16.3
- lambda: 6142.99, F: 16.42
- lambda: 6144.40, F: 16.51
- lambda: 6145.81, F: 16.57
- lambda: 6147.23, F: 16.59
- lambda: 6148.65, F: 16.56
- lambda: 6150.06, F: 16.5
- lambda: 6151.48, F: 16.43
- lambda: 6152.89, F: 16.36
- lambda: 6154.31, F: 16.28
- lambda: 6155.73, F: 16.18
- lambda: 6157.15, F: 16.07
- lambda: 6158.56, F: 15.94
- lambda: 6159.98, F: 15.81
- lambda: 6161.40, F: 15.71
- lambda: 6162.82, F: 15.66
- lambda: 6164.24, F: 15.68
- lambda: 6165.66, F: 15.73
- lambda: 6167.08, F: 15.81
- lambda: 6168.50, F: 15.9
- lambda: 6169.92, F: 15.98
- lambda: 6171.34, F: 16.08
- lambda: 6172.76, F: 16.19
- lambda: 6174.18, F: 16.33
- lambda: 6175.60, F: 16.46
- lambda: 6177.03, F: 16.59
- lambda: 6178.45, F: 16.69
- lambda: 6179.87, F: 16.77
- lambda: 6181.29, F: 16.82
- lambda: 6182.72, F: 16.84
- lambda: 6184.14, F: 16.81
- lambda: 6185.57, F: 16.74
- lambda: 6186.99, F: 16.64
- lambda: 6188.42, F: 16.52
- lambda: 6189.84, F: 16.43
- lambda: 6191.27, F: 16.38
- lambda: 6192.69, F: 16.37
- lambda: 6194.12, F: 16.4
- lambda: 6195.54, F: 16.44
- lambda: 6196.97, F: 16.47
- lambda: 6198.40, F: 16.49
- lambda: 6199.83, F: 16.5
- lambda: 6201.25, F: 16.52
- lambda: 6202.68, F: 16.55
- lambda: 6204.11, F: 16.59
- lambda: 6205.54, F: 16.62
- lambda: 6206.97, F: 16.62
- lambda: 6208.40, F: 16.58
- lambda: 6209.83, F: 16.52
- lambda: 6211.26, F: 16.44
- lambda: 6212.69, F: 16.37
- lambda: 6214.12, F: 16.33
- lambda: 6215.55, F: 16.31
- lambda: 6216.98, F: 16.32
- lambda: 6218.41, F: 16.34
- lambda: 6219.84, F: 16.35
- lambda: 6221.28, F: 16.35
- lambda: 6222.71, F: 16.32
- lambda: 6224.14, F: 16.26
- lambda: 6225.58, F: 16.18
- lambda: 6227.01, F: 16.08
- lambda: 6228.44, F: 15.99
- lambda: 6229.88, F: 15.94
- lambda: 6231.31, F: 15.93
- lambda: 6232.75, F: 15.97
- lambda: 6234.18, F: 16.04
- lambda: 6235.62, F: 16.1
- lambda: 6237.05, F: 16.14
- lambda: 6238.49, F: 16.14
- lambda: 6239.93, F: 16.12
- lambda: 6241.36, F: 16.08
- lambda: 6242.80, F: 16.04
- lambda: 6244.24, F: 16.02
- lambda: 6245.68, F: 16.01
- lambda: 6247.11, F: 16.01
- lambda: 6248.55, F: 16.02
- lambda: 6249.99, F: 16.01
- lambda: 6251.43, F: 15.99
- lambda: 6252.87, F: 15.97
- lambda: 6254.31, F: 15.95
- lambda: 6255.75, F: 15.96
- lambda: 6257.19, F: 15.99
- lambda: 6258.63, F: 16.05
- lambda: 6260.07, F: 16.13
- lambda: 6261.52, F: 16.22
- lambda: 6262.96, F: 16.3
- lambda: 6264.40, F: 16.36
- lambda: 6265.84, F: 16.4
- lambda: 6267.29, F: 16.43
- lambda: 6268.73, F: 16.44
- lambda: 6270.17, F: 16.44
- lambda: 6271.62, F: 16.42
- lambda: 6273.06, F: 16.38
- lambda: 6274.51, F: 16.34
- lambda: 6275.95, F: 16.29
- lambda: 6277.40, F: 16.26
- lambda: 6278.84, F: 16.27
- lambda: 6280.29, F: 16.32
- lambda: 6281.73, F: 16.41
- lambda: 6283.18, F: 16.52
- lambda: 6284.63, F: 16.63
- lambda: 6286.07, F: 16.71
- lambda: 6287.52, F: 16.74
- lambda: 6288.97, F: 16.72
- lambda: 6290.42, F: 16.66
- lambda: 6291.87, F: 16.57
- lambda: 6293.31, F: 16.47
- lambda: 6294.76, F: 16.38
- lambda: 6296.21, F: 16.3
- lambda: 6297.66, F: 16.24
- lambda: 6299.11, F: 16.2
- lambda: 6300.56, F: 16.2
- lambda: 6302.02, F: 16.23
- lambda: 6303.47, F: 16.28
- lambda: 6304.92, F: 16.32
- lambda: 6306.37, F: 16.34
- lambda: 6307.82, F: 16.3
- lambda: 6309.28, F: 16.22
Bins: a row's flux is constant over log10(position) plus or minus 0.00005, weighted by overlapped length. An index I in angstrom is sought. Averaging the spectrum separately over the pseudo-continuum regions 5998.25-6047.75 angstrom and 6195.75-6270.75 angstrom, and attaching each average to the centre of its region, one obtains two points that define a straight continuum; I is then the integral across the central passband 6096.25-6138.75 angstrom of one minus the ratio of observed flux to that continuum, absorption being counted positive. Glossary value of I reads 0.3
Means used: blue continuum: 17.1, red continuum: 16.2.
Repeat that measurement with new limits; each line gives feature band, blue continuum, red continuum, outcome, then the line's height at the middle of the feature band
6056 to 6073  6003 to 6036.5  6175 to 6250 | 0.0 angstrom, 16.8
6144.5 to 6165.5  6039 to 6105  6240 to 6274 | 0.5 angstrom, 16.5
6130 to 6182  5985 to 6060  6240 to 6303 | 1.2 angstrom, 16.6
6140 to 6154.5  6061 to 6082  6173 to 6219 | 0.2 angstrom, 16.6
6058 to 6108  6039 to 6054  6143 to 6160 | 1.0 angstrom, 17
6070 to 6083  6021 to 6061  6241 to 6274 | 0.2 angstrom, 17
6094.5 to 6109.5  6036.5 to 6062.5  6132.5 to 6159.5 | 0.2 angstrom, 16.7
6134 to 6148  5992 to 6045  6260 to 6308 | 0.3 angstrom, 16.7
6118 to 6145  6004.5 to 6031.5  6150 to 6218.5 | 0.2 angstrom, 16.5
